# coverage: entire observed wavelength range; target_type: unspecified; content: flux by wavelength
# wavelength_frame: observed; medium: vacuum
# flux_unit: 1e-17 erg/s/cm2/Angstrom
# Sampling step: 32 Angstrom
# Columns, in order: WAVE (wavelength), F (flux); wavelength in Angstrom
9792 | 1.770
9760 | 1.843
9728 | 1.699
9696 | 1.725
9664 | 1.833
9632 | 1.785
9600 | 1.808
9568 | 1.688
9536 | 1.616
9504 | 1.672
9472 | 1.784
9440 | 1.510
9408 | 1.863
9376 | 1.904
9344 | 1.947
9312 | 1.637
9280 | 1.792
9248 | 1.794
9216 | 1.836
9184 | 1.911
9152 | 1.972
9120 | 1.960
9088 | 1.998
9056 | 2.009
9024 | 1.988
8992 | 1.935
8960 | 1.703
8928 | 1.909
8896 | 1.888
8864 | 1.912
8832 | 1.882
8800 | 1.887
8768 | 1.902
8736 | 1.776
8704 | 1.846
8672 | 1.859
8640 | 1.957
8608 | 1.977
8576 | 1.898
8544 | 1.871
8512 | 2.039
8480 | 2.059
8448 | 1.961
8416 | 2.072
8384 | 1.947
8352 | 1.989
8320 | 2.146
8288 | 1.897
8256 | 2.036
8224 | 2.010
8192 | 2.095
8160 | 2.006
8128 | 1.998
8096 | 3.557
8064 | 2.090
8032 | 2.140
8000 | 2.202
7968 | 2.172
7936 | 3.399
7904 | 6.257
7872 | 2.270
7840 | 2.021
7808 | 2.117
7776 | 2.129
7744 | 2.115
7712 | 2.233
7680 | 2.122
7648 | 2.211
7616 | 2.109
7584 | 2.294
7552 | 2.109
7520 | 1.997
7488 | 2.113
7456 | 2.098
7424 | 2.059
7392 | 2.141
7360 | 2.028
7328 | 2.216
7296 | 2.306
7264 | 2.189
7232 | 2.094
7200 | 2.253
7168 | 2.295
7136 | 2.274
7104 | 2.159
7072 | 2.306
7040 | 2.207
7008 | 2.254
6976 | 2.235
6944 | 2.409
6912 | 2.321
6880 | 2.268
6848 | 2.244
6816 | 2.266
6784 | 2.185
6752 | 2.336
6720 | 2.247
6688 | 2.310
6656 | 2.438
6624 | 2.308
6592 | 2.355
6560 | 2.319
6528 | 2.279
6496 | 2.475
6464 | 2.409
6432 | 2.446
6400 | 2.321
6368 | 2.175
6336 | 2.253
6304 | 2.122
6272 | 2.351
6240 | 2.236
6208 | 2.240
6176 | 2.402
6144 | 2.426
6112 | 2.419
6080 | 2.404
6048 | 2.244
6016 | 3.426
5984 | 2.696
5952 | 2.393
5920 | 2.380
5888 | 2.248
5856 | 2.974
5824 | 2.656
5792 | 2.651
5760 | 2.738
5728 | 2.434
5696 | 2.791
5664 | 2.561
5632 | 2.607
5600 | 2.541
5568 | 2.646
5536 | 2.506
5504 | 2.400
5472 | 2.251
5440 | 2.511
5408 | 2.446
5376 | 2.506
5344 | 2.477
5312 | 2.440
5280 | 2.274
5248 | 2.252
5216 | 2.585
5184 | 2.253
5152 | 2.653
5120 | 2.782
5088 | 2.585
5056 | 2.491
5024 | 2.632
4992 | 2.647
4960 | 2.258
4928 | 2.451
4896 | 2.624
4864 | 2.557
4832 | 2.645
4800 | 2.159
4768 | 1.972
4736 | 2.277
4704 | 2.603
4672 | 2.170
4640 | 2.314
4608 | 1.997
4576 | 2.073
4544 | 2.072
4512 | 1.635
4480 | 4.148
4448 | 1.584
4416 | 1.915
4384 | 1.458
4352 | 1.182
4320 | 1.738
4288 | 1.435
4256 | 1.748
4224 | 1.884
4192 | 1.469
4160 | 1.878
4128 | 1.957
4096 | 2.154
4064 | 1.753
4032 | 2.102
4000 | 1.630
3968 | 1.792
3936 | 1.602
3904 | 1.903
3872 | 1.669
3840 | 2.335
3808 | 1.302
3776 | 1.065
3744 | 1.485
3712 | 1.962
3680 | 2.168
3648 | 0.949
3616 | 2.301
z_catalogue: 0.20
